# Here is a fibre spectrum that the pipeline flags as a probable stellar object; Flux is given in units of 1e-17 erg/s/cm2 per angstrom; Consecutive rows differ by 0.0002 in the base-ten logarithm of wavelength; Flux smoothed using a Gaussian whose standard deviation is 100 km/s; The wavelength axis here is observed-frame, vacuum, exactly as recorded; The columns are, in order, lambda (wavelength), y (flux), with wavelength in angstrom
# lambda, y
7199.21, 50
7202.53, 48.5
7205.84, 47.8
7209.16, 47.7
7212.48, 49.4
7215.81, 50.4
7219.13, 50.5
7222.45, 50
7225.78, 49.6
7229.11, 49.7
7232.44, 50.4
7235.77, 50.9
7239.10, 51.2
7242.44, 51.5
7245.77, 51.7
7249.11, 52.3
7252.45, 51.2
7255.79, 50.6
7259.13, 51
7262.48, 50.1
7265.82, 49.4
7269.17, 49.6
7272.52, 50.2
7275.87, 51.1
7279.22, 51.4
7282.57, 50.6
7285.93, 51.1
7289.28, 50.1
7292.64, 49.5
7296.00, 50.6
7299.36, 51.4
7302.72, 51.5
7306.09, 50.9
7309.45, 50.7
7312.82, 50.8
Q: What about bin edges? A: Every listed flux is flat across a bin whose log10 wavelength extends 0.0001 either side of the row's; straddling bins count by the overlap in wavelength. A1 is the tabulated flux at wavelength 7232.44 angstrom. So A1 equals 50.4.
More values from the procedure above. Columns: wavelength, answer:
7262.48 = 50.1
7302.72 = 51.5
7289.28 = 50.1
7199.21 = 50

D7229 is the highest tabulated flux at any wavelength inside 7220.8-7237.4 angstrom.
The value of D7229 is 50.9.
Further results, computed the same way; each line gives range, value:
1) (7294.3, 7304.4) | 51.5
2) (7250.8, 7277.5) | 51.2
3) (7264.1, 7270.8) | 49.6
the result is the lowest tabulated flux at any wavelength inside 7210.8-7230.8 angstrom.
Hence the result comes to 49.4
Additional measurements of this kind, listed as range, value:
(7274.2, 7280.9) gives 51.1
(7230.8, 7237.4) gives 50.4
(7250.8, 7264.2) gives 50.1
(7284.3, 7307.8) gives 49.5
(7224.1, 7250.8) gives 49.6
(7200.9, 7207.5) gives 47.8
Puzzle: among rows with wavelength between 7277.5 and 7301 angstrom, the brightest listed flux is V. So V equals 51.4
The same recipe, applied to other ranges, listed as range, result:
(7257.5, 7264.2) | 51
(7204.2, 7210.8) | 47.8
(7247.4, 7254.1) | 52.3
